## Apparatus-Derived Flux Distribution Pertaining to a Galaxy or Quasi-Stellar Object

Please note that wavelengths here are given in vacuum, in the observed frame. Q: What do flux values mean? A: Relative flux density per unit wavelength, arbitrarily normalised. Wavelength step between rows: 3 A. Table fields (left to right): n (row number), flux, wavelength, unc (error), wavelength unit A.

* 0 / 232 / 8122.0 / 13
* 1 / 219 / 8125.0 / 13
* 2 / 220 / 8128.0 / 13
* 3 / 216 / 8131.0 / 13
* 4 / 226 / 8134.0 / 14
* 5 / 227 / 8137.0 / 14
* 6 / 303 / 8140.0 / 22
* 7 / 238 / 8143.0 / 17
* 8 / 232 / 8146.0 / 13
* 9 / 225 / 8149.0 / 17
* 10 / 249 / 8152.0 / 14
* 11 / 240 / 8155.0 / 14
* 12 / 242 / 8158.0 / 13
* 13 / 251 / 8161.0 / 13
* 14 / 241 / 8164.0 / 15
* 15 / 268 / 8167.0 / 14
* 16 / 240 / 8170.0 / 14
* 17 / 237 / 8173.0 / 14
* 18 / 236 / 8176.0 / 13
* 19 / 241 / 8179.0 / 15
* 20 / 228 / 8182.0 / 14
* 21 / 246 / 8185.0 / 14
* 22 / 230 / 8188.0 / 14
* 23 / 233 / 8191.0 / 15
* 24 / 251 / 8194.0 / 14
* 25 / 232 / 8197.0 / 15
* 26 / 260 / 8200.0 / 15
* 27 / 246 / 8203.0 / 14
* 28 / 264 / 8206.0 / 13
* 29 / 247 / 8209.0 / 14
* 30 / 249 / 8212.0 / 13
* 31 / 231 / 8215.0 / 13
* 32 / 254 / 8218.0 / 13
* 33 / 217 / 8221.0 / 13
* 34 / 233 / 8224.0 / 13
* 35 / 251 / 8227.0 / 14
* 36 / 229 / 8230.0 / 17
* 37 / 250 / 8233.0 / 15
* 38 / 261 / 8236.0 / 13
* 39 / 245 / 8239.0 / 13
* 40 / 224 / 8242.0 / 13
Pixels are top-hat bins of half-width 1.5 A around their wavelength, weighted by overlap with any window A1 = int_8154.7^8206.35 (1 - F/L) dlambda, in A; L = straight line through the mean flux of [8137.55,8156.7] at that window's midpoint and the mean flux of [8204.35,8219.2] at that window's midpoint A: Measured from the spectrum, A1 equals 0.9 A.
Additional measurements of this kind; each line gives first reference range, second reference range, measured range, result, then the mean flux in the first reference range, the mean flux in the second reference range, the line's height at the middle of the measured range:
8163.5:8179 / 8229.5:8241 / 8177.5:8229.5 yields 0.8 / 244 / 247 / 246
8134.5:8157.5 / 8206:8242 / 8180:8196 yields 0.4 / 244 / 243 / 243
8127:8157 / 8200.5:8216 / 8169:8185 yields 0.4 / 238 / 249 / 244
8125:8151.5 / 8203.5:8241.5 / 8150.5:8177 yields -0.8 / 235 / 244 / 238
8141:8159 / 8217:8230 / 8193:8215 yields -1.0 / 239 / 237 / 238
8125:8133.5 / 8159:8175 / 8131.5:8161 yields -1.3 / 219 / 247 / 232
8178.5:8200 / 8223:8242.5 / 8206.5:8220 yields -0.3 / 239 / 243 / 241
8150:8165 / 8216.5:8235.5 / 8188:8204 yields -0.1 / 244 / 240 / 242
